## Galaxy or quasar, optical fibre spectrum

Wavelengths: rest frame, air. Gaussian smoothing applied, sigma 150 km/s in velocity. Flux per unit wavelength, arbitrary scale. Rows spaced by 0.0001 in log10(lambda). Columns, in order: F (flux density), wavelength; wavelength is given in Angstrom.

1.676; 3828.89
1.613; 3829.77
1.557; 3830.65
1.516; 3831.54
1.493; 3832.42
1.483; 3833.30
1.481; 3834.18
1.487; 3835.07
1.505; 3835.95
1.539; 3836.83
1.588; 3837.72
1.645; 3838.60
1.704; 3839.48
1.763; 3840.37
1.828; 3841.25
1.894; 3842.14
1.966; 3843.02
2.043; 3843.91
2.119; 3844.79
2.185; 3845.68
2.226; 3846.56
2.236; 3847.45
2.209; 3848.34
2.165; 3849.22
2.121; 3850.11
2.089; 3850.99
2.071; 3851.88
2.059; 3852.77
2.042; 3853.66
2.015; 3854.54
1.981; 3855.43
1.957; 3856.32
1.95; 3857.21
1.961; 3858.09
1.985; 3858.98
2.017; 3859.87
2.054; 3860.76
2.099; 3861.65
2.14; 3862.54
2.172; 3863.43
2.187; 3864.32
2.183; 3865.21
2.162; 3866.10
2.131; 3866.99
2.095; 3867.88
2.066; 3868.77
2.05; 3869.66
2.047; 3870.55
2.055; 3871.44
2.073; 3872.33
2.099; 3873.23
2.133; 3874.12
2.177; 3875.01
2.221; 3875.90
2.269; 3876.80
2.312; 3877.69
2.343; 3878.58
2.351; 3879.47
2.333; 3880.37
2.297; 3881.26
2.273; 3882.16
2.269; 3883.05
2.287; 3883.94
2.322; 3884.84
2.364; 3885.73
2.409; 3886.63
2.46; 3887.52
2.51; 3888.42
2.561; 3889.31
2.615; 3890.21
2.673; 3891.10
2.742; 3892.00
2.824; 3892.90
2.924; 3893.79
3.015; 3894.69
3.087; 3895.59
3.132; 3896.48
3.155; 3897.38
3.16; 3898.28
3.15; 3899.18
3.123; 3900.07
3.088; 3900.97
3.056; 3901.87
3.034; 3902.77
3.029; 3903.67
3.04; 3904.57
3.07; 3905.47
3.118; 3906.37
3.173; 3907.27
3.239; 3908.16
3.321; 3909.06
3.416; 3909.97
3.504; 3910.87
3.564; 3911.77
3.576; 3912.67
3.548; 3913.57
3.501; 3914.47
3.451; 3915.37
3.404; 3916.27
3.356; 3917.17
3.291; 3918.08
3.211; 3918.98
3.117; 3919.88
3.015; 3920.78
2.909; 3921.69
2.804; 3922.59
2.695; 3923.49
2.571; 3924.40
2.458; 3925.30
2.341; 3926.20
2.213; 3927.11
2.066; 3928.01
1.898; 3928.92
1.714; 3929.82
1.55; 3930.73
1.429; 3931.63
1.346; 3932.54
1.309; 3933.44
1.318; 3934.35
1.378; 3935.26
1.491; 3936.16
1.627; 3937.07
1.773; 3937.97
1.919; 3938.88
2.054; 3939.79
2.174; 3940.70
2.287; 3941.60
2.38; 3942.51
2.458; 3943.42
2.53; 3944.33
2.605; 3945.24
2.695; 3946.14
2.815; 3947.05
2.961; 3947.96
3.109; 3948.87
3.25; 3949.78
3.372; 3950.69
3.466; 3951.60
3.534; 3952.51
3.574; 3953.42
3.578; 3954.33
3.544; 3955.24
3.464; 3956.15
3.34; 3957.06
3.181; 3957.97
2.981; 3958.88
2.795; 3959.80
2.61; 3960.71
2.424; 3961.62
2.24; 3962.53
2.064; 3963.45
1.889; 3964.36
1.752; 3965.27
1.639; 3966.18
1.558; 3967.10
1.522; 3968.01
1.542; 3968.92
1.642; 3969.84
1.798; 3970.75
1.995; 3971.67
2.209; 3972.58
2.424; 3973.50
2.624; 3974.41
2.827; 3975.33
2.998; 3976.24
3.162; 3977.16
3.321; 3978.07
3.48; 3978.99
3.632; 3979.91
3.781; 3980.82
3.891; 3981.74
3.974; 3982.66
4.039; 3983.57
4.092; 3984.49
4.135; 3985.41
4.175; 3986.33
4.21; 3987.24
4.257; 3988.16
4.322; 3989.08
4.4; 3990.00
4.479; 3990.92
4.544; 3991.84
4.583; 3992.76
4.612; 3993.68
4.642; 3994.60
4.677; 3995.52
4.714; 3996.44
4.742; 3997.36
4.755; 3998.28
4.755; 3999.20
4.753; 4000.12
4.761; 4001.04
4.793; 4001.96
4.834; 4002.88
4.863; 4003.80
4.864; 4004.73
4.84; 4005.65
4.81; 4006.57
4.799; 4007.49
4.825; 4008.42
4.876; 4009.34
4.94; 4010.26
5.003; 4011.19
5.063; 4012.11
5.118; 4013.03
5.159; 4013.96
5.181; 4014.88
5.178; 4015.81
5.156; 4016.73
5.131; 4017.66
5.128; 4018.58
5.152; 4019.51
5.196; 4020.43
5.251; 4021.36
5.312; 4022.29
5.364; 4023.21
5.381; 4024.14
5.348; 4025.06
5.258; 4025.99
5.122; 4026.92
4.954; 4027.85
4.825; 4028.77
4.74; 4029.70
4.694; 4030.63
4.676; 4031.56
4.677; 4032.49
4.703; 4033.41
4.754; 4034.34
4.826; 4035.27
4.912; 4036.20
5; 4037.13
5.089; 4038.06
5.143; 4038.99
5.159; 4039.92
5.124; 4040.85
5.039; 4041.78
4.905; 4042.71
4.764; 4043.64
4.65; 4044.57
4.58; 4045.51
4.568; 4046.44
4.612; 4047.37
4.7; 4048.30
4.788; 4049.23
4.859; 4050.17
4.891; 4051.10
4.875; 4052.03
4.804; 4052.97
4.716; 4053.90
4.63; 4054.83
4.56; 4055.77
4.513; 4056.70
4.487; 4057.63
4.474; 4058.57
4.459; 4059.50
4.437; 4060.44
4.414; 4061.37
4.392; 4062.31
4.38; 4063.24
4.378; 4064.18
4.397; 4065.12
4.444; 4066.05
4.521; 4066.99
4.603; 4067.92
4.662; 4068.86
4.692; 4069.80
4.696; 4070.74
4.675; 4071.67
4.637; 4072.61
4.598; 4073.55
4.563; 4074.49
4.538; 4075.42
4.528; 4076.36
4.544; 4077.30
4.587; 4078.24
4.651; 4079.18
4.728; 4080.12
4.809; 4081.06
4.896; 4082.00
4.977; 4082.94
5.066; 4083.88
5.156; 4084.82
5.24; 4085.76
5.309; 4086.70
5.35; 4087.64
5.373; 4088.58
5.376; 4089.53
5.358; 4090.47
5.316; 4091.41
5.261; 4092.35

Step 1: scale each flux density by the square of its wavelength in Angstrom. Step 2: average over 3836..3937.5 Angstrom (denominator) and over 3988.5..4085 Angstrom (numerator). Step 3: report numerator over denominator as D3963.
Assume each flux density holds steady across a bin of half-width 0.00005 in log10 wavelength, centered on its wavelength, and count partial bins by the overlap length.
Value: 2.1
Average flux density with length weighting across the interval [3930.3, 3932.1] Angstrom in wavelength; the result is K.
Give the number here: 1.49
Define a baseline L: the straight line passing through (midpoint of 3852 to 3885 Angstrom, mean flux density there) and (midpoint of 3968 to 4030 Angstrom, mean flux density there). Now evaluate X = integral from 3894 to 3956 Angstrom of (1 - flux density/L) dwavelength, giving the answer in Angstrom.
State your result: 5.39 Angstrom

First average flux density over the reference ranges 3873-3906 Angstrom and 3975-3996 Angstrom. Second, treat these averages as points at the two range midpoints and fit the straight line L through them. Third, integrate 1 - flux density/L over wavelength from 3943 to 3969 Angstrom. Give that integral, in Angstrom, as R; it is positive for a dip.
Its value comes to 6.2 Angstrom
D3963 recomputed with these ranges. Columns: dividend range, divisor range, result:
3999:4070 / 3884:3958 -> 1.86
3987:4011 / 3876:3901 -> 1.88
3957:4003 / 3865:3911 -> 1.37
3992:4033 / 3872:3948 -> 2.01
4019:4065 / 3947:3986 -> 1.73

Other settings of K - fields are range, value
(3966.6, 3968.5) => 1.54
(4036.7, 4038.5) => 5.04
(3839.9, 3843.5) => 1.86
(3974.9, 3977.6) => 3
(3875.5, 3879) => 2.29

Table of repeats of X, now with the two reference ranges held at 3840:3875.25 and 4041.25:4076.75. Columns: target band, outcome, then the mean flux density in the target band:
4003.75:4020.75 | -4.18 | 5.02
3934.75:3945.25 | 3.67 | 2.03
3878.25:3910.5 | -3.35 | 2.81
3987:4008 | -4.46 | 4.66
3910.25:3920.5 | -2.22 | 3.41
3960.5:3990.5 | 5.49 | 2.93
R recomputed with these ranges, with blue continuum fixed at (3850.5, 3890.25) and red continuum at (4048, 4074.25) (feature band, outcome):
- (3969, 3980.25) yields 2.8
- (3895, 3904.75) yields -2.1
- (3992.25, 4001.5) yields -2.2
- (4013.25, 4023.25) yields -2.8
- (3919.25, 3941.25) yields 6.5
